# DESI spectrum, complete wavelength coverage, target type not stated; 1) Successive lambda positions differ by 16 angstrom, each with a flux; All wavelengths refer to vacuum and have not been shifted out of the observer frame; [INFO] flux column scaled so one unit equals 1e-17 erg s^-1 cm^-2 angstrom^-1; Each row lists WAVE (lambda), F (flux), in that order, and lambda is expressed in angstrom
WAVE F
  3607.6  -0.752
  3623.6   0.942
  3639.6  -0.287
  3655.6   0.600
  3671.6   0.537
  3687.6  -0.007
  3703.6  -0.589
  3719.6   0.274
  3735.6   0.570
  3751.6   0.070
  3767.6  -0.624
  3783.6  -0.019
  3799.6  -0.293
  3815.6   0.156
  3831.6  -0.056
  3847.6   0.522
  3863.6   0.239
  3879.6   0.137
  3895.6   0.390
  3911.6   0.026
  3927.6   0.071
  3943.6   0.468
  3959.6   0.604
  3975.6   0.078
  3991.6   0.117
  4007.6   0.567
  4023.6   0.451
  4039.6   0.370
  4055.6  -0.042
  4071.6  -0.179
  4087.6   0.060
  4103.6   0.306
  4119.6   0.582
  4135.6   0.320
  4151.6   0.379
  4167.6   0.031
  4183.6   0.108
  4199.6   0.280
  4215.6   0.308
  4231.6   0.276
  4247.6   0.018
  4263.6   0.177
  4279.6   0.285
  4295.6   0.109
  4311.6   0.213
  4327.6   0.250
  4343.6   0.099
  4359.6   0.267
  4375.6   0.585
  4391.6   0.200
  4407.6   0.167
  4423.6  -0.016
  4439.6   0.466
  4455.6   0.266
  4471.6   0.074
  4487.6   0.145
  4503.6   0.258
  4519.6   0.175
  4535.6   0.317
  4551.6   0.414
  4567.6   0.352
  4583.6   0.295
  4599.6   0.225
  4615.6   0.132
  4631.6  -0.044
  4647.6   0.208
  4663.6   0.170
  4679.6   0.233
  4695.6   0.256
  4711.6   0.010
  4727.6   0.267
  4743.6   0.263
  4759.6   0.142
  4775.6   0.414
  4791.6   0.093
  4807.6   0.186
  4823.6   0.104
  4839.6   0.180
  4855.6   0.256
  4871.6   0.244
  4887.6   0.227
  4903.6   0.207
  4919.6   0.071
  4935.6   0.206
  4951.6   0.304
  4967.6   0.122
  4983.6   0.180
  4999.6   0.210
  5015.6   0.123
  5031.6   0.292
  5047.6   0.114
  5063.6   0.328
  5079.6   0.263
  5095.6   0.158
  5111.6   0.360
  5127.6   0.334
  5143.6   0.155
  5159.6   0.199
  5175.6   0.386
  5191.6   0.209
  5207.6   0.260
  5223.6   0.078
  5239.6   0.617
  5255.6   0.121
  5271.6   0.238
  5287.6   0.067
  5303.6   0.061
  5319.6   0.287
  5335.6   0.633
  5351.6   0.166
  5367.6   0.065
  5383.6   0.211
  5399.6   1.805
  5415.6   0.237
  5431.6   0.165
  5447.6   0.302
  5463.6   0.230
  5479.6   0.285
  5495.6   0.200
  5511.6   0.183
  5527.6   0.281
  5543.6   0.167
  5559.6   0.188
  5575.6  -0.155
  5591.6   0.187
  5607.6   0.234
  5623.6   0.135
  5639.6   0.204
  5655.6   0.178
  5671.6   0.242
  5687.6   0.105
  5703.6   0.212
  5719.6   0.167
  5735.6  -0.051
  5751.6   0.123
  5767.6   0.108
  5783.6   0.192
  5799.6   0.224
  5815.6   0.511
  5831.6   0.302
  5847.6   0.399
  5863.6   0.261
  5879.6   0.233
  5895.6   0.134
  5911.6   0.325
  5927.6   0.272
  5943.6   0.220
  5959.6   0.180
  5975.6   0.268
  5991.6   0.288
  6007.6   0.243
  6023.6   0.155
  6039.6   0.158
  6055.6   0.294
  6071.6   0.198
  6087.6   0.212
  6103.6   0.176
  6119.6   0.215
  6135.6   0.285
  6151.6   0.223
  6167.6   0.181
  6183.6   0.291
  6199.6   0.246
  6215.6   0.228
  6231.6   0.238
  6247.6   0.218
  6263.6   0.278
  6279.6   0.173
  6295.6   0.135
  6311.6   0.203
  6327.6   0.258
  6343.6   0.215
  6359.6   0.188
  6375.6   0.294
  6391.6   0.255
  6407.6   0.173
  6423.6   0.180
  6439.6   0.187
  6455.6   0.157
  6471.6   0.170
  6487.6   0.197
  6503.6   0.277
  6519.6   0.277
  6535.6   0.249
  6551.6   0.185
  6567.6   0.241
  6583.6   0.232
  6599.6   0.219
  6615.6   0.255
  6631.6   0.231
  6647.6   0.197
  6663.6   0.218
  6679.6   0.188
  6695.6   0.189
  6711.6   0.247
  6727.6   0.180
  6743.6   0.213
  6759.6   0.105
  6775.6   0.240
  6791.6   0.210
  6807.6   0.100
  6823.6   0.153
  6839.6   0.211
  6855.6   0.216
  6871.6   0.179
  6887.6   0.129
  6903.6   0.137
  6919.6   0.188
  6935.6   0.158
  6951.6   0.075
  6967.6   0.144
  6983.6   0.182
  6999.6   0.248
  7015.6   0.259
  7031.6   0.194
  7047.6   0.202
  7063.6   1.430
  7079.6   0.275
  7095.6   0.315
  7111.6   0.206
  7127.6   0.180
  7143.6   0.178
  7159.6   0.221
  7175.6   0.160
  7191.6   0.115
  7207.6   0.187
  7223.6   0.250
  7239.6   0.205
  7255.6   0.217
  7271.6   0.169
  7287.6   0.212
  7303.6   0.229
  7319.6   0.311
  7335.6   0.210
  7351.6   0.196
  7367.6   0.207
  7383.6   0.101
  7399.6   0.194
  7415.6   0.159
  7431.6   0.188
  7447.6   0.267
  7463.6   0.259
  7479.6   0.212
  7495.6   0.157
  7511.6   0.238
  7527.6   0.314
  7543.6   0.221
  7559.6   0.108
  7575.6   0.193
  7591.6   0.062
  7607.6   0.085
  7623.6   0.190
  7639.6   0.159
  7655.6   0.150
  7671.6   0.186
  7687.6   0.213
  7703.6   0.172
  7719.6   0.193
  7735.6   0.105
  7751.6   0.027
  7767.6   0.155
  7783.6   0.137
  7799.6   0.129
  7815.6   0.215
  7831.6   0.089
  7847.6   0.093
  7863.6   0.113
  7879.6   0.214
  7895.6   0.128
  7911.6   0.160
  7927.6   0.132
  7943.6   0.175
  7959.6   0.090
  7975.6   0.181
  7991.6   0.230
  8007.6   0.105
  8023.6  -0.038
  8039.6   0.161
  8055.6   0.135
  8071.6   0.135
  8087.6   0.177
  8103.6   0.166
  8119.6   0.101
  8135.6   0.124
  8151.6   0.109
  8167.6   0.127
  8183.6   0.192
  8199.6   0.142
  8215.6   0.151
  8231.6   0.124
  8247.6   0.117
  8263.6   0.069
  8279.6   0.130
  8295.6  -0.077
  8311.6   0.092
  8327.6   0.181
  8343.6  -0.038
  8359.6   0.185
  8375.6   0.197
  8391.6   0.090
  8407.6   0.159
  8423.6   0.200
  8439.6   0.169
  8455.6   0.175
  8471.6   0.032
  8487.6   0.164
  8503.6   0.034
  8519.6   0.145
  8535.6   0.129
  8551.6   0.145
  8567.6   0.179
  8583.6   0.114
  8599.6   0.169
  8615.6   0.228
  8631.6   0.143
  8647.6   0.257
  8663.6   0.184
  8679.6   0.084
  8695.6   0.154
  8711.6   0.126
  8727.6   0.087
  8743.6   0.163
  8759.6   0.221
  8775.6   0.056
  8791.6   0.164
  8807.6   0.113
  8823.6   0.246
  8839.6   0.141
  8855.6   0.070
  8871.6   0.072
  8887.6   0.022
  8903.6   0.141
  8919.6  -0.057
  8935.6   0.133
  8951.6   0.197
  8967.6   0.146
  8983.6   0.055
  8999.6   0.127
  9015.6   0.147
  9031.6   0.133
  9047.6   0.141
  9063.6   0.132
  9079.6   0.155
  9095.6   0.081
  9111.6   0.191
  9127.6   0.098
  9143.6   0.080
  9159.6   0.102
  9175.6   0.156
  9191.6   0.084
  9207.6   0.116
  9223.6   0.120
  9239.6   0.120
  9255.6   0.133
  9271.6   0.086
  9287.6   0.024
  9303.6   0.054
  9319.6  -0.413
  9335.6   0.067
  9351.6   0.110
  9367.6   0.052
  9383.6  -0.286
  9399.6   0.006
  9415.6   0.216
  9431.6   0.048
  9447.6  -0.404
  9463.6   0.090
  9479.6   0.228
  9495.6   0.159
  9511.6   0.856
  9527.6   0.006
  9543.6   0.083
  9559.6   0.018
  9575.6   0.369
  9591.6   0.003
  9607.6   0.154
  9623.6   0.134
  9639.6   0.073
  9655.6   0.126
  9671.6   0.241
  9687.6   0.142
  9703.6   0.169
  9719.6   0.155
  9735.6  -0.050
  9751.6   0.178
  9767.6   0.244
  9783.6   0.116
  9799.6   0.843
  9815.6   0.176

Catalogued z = 0.077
